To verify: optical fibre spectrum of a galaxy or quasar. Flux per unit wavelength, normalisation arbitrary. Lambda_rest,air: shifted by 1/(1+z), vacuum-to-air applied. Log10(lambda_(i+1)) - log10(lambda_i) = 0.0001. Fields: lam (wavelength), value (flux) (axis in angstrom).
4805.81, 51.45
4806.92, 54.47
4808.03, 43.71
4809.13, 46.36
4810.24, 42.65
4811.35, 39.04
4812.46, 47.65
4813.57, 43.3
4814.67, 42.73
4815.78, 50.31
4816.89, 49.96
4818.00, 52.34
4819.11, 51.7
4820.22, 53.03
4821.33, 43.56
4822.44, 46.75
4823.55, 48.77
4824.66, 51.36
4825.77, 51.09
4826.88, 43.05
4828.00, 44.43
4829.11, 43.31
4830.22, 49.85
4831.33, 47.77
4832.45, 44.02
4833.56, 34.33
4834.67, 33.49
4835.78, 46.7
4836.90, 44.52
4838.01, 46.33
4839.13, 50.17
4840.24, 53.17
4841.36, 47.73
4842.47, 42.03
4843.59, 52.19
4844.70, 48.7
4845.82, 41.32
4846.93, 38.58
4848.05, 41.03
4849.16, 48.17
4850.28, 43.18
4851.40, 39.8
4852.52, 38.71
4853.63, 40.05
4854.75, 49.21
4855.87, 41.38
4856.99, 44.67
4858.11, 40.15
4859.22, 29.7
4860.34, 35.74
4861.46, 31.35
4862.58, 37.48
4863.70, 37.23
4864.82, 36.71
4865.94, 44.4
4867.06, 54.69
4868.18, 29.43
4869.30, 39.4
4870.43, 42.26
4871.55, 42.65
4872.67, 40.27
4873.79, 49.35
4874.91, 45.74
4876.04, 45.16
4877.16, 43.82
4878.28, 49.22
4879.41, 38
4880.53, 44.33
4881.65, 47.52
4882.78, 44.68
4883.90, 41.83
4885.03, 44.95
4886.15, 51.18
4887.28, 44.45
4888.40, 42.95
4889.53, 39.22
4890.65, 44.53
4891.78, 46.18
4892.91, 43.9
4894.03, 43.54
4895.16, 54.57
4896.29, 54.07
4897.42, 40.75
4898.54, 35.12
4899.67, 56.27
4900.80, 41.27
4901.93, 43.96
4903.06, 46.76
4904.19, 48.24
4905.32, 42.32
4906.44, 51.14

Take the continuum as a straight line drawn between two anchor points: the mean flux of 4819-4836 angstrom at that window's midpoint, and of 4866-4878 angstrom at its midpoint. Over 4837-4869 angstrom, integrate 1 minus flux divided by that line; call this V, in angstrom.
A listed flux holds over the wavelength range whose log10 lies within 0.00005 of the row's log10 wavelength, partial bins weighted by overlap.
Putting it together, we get 1.6 angstrom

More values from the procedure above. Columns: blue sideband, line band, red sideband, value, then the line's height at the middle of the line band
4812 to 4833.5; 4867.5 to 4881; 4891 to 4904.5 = 1.14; 46.5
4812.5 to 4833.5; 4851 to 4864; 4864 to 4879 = 1.63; 44.3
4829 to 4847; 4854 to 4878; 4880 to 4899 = 2.13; 45.1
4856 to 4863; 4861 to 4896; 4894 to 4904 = -1.63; 41.4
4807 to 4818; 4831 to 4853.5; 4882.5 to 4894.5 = 0.63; 45.3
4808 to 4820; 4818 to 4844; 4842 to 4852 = -0.78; 45.2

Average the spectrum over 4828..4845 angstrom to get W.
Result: 45.5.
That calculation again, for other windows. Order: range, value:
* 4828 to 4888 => 43.1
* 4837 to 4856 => 44.9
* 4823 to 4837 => 44.8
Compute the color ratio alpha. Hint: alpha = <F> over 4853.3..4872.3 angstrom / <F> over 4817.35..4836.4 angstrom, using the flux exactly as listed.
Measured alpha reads 0.86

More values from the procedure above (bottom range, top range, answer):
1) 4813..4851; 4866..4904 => 0.97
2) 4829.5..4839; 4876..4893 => 1.02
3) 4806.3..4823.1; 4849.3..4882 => 0.88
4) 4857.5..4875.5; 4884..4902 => 1.14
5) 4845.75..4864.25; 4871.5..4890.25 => 1.12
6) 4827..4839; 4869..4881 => 1.00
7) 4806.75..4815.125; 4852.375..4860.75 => 0.90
